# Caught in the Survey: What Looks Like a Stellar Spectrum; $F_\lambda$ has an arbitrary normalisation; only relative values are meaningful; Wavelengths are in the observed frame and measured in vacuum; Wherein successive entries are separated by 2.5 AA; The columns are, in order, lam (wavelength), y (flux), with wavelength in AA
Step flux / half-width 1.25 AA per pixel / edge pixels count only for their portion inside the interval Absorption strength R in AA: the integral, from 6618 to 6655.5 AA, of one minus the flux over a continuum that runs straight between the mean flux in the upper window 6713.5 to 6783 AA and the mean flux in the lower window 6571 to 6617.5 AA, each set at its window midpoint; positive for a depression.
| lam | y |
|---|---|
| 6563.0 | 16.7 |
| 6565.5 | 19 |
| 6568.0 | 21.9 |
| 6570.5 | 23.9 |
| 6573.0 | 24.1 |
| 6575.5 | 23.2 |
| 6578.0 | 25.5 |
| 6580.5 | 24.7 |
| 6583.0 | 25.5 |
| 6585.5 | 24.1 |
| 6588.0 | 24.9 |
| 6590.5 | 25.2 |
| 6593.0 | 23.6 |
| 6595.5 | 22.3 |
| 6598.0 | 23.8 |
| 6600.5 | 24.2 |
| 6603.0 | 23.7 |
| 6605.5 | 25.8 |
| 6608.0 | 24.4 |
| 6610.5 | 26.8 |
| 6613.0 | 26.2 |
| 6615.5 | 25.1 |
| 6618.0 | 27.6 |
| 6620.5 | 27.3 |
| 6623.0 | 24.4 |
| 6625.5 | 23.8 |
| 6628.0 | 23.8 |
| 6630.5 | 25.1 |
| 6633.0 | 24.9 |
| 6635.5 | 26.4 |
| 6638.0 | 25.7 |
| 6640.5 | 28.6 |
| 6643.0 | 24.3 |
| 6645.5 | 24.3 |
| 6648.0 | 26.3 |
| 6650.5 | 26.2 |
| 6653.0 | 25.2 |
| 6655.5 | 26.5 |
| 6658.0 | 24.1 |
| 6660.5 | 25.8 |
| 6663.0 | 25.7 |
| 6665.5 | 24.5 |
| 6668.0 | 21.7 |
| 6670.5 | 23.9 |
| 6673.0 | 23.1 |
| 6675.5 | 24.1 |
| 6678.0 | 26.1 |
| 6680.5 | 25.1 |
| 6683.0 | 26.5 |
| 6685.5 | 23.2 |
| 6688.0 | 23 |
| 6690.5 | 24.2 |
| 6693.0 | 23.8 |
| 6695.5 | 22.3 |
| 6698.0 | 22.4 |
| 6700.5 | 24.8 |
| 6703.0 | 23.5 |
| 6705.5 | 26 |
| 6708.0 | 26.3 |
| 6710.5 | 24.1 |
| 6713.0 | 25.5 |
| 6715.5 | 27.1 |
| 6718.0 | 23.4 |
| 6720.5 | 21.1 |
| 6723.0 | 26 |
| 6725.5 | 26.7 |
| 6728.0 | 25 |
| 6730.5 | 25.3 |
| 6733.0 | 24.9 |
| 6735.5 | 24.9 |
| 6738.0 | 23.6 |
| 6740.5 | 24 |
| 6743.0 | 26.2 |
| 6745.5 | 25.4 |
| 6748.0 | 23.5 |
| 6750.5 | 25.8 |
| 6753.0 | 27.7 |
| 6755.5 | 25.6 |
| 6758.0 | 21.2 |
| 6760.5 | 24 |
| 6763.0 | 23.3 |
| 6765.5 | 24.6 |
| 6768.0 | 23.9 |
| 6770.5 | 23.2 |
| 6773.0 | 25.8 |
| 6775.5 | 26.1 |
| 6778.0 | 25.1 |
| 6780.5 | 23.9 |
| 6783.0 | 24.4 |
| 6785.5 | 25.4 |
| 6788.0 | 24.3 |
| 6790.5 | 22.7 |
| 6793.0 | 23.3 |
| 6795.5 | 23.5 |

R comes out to -1.3 AA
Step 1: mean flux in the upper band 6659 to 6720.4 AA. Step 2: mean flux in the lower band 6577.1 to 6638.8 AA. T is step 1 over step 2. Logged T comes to 0.97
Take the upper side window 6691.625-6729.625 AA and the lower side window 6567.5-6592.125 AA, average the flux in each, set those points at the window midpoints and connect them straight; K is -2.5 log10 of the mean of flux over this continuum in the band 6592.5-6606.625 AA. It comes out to 0.02 mag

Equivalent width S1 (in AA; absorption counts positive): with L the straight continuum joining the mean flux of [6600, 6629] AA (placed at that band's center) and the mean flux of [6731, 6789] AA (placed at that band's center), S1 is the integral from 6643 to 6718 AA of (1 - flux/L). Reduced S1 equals 1.1 AA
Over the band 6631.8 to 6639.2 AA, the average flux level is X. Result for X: 25.7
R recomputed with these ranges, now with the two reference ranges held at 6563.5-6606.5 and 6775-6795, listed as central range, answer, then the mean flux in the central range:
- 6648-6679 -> -1.1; 24.8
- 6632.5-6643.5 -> -1.1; 26.2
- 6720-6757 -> -1.4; 25.1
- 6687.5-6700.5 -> 0.4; 23.3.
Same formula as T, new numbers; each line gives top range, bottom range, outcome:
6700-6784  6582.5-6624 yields 0.99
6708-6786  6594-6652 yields 0.98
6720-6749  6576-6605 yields 1.02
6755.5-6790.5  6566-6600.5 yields 1.01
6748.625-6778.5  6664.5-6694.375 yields 1.02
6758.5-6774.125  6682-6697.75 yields 1.01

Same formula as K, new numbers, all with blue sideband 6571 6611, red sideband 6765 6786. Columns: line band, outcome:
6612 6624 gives -0.07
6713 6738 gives -0.01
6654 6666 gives -0.04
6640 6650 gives -0.05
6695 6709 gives 0.01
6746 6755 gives -0.04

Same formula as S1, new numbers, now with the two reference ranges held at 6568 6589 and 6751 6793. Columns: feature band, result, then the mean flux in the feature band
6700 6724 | -0.36 AA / 24.8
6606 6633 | -1.20 AA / 25.4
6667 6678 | 0.37 AA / 23.6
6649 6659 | -0.49 AA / 25.6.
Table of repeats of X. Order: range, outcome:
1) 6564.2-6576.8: 22.4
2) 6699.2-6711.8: 24.9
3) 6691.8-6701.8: 23.3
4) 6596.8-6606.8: 24.4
